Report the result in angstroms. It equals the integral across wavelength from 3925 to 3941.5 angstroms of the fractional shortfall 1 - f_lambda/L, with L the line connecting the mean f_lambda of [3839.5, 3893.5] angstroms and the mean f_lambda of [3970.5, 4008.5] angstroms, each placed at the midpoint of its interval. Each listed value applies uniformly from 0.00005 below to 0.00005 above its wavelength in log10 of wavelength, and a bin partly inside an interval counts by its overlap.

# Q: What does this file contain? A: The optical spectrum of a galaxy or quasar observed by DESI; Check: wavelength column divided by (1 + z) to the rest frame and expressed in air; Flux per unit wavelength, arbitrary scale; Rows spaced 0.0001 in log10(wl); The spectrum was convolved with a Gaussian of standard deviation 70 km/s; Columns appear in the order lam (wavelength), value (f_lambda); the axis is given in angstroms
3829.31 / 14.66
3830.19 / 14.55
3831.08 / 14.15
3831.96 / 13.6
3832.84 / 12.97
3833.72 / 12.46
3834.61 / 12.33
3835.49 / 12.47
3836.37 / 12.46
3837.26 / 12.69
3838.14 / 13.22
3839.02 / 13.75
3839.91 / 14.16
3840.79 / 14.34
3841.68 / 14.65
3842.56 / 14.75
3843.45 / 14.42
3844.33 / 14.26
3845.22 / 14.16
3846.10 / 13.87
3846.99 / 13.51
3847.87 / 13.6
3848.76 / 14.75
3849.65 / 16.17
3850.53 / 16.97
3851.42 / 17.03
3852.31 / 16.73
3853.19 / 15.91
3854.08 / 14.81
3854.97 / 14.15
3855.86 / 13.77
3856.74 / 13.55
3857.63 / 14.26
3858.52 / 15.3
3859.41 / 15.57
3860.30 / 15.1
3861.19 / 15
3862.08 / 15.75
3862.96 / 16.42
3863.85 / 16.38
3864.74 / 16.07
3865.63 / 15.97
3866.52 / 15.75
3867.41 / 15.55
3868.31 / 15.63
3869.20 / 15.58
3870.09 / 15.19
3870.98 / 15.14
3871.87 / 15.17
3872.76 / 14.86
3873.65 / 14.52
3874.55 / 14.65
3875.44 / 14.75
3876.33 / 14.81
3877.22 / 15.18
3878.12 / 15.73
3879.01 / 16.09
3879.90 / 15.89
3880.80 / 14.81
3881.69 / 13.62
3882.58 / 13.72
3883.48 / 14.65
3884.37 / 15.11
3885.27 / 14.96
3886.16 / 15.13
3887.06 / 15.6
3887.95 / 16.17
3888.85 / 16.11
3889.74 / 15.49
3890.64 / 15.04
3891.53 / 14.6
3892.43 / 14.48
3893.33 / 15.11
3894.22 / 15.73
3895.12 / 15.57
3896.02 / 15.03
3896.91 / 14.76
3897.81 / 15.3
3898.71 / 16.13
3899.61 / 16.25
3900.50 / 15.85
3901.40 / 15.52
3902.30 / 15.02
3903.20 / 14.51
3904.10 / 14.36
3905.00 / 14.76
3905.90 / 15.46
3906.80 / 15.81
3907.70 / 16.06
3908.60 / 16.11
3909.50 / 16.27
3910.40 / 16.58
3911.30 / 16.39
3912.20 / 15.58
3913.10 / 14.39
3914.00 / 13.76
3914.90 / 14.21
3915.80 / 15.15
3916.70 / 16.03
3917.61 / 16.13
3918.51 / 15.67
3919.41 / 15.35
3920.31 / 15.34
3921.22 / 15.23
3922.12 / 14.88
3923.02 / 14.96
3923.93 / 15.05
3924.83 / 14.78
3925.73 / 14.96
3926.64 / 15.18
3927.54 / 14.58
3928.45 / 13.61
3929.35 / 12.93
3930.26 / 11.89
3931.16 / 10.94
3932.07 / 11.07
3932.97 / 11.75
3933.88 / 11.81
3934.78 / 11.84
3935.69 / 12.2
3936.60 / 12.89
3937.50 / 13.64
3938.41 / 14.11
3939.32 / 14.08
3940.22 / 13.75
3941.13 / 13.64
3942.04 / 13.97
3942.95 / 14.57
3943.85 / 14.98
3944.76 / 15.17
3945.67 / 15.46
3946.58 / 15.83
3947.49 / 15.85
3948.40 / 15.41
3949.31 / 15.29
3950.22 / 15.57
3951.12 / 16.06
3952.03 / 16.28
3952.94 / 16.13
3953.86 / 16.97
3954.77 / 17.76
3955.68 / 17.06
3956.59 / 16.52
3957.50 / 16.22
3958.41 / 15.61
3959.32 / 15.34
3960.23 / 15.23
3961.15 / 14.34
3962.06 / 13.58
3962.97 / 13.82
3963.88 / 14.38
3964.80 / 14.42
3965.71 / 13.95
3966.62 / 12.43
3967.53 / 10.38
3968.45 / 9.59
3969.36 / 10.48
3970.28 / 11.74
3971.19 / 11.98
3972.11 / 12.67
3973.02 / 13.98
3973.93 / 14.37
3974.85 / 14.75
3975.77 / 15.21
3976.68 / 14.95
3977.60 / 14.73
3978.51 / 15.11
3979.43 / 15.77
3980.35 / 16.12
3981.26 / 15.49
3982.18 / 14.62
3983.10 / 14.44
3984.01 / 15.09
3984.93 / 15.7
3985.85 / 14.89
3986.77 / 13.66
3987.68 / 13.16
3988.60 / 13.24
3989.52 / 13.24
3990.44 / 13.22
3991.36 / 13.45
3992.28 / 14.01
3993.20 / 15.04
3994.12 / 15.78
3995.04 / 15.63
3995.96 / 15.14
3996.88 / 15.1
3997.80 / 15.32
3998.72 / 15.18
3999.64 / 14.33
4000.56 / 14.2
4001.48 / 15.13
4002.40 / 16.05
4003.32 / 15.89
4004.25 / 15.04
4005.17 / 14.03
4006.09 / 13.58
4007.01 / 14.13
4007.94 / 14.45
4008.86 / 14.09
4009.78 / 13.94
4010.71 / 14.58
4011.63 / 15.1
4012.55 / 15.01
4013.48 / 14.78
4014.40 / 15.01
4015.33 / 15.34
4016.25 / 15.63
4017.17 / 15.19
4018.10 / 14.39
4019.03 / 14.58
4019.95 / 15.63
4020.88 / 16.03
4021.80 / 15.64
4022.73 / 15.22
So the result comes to 1.9 angstroms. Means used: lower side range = 15.1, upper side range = 14.6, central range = 13.1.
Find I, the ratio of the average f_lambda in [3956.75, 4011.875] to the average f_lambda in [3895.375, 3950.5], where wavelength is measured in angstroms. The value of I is 1.0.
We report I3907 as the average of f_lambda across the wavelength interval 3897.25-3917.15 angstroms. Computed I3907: 15.4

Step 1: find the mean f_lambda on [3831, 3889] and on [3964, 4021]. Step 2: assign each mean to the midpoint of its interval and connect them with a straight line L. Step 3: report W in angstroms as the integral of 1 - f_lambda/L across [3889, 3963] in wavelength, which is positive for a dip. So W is -1.7 angstroms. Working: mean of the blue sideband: 14.8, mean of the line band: 14.9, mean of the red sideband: 14.3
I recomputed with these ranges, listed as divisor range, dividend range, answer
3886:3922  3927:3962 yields 0.94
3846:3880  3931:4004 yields 0.94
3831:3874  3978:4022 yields 1.01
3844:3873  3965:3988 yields 0.91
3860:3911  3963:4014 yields 0.93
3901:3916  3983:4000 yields 0.95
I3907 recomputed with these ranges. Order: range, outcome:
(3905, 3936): 14.5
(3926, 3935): 12.6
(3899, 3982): 14.6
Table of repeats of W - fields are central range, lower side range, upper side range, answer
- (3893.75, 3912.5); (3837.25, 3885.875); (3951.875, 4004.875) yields -1.0 angstroms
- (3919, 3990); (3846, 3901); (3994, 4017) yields 3.5 angstroms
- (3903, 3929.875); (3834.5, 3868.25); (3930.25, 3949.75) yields -2.2 angstroms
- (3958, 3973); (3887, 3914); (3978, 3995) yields 1.7 angstroms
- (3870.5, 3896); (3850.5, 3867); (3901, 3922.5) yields 0.5 angstroms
